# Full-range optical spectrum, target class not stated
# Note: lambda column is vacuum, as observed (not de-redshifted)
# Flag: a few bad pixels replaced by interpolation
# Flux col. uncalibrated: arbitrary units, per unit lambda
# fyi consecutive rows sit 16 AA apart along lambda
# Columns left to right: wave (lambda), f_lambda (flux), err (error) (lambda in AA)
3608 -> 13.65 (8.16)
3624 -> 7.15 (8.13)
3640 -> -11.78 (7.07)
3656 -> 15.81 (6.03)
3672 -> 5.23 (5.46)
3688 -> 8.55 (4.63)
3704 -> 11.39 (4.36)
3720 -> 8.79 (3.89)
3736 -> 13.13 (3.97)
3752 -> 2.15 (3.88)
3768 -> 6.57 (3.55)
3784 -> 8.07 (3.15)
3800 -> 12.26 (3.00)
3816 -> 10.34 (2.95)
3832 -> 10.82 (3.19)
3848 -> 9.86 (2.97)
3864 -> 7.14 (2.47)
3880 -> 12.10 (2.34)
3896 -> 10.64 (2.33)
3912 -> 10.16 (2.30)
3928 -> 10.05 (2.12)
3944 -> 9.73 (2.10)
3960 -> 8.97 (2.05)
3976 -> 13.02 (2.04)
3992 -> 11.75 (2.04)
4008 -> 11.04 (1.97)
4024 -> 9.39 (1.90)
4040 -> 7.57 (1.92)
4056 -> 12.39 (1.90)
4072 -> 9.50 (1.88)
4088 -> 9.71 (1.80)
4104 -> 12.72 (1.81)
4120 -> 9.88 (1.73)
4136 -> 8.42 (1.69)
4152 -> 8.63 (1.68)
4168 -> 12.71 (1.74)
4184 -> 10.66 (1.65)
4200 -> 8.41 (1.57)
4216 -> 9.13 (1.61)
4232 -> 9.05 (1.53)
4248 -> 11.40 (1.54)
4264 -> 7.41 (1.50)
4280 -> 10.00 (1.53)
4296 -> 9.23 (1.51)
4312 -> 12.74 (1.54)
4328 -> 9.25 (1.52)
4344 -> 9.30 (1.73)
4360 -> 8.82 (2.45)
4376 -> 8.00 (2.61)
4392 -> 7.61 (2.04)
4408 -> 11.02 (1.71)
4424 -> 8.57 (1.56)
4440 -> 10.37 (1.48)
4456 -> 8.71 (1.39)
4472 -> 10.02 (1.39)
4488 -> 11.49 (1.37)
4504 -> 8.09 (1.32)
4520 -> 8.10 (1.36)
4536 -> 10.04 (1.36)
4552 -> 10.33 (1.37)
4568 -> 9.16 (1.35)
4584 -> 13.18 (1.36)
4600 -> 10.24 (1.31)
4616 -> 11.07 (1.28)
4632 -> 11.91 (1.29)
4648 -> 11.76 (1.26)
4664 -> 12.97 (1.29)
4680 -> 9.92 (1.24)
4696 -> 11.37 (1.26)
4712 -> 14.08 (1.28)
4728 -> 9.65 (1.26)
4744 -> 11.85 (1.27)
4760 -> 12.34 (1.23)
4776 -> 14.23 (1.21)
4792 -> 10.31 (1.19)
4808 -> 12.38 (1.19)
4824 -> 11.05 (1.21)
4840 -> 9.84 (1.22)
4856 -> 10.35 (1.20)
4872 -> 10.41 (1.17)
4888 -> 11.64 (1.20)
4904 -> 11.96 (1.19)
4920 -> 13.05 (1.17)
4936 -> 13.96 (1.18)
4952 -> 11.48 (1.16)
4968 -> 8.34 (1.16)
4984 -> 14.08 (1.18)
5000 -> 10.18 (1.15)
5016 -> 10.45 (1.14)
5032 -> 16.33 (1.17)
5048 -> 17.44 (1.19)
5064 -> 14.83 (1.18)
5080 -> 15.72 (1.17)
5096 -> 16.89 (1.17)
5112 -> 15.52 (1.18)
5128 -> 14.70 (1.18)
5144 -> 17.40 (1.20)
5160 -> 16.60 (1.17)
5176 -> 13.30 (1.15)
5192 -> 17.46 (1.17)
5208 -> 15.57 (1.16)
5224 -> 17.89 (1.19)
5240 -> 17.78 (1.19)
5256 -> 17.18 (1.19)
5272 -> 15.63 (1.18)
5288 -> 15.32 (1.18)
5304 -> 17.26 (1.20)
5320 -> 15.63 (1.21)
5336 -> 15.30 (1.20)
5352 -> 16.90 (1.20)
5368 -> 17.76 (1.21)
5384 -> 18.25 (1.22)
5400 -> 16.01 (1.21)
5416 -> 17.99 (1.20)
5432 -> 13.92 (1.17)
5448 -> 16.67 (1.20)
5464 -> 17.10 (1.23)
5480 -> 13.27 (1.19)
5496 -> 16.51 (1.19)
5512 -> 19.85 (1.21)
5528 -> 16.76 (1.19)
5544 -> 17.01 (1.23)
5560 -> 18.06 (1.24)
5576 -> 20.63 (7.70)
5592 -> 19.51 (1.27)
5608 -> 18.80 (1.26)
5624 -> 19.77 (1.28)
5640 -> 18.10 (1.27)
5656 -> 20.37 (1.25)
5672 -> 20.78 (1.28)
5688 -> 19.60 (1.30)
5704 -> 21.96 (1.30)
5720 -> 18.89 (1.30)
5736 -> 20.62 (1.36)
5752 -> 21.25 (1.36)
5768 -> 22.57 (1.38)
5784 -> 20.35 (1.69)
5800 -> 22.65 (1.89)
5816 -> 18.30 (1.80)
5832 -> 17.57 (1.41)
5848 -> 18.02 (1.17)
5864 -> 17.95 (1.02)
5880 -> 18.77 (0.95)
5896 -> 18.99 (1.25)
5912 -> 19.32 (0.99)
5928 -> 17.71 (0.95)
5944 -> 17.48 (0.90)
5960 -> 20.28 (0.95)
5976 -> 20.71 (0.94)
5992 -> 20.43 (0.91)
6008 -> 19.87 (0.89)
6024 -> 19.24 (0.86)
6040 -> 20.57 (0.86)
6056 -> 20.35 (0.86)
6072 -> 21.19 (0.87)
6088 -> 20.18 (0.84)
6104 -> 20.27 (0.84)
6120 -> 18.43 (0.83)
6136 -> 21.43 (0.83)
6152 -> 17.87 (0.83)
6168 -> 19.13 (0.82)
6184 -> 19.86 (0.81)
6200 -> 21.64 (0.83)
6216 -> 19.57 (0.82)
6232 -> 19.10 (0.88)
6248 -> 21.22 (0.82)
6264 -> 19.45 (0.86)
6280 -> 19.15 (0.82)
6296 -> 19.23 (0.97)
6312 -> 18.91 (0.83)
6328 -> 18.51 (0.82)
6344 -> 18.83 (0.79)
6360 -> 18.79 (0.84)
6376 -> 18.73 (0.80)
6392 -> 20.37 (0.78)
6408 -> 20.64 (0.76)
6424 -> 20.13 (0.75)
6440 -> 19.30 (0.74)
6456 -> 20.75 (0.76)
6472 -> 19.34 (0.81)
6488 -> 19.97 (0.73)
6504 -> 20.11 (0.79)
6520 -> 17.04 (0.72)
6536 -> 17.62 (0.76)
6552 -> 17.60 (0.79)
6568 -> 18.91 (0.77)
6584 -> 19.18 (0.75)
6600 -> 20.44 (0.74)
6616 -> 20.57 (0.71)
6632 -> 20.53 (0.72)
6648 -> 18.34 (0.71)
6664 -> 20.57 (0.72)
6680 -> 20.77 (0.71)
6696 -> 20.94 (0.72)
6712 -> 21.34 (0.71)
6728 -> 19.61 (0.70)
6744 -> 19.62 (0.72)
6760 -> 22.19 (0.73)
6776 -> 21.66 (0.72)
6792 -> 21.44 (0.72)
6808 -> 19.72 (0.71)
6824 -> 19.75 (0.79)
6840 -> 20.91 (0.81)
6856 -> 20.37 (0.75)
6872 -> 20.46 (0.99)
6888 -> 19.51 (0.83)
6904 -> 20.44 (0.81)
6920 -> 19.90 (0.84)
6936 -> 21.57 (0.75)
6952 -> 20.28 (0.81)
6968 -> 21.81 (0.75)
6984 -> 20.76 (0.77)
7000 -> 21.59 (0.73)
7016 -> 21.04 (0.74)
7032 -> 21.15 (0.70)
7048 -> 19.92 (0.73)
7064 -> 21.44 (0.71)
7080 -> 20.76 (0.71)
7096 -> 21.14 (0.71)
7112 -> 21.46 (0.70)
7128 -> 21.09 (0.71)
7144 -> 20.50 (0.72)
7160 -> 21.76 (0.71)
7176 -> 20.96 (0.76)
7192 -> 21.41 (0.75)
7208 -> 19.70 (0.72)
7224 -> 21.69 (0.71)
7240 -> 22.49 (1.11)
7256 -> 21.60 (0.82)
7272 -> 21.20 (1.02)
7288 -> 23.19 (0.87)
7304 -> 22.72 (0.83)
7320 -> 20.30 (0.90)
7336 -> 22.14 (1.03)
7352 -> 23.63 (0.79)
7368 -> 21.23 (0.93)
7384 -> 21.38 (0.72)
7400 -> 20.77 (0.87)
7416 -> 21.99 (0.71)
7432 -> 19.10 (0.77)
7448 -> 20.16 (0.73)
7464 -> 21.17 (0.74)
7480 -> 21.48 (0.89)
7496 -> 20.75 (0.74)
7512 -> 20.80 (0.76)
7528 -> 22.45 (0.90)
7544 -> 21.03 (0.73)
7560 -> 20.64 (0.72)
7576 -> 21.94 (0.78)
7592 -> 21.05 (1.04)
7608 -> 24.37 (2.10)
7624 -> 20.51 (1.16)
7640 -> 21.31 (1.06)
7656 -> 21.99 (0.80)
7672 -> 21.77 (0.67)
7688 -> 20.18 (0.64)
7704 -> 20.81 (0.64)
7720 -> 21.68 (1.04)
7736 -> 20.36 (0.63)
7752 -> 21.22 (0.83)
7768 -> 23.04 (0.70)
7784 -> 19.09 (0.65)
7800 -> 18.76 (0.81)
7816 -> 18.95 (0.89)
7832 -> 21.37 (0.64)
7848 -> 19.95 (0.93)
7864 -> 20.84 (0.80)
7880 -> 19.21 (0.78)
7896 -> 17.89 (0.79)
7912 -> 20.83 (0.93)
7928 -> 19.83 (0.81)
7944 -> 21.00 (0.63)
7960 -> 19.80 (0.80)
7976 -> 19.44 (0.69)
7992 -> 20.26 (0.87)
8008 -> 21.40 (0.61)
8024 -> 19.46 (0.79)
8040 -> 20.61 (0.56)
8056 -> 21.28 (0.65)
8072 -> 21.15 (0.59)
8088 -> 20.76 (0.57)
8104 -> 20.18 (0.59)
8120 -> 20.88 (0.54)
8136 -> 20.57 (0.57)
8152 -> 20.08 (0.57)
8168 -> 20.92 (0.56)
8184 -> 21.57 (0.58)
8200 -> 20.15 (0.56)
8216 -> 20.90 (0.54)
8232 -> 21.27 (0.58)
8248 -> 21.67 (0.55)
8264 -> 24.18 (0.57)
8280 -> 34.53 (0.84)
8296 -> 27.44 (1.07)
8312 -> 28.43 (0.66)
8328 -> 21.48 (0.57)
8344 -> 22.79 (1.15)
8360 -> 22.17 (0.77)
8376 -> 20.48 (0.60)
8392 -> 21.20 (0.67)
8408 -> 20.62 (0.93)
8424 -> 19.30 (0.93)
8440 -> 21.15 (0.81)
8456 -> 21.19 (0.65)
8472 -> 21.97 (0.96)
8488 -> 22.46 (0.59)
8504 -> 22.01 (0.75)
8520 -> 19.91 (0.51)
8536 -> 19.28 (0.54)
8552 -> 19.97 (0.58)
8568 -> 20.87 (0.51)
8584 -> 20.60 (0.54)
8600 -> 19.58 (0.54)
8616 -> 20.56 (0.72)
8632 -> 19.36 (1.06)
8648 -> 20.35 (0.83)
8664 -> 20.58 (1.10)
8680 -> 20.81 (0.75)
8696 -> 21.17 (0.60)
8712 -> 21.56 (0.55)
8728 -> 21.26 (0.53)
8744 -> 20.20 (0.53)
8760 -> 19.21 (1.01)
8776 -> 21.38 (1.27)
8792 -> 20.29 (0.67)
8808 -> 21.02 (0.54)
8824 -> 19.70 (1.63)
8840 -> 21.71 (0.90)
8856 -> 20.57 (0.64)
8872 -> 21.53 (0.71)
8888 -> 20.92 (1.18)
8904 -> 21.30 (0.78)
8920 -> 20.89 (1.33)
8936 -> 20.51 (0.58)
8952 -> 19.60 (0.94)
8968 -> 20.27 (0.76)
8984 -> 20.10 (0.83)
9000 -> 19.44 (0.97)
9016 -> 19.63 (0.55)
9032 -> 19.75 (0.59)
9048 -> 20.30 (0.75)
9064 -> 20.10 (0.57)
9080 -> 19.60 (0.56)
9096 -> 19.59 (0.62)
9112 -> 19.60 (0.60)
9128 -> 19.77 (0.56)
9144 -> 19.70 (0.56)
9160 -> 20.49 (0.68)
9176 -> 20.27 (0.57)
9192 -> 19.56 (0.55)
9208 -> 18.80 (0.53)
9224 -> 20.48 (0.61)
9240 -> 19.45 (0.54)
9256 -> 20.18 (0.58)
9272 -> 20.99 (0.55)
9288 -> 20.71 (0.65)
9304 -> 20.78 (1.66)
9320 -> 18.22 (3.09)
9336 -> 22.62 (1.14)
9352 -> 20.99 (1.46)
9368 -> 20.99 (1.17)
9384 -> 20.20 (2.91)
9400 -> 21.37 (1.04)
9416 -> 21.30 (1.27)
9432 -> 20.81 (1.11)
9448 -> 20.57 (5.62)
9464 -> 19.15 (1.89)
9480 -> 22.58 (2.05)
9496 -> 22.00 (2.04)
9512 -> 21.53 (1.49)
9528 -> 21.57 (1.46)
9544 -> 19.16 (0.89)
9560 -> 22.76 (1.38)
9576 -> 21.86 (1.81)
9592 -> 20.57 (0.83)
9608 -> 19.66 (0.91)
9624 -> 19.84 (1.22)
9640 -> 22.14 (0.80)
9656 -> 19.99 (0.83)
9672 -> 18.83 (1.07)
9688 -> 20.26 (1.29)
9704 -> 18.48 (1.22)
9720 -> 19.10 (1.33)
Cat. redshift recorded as 0.262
